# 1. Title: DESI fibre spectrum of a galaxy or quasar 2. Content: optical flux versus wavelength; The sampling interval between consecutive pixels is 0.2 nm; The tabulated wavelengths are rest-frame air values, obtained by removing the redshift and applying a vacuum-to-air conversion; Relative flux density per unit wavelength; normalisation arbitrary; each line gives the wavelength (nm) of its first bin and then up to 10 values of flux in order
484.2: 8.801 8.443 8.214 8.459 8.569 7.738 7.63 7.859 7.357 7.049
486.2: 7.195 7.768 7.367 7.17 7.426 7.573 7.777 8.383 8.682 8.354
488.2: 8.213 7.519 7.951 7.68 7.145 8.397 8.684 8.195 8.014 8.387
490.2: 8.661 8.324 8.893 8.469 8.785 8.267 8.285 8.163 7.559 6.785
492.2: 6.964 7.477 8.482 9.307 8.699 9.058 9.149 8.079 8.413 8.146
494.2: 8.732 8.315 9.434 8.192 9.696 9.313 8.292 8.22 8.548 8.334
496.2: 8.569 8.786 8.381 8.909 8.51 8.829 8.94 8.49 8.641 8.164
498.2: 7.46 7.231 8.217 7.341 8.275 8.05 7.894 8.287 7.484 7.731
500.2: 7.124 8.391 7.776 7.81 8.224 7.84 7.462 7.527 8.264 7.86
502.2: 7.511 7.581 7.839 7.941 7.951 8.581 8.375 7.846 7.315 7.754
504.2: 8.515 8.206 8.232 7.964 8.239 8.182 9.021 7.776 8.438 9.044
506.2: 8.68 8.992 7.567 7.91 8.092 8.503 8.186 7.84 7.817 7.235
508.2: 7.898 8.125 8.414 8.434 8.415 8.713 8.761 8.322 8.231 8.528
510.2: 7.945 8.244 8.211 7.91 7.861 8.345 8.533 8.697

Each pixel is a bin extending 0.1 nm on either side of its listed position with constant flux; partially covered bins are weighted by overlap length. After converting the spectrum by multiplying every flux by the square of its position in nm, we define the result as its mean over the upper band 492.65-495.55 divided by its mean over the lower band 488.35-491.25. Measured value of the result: 1.08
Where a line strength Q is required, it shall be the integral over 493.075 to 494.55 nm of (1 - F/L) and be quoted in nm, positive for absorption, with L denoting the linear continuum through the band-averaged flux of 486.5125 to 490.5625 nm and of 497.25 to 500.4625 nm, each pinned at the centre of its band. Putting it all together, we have -0.11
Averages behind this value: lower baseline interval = 8.01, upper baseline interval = 7.99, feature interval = 8.59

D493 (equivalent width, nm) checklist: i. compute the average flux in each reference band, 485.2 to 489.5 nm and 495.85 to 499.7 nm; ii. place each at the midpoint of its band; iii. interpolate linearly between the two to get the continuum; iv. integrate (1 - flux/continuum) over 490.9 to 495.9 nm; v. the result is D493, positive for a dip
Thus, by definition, -0.214 nm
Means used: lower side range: 7.77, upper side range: 8.28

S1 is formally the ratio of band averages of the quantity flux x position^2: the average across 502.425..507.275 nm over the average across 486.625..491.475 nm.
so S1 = 1.08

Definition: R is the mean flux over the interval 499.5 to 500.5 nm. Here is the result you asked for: 7.8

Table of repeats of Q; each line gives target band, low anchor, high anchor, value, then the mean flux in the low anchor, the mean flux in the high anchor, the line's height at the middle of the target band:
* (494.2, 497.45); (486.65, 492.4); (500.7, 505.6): -0.28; 8.01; 8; 8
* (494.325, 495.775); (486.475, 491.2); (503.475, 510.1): -0.11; 8.09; 8.22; 8.14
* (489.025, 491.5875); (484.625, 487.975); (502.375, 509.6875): -0.18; 7.77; 8.19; 7.86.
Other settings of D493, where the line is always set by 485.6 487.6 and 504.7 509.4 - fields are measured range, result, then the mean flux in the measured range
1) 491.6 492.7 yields 0.025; 7.52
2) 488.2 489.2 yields -0.021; 7.72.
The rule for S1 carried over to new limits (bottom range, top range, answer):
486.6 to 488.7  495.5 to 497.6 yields 1.13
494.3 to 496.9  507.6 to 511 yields 0.99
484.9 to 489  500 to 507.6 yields 1.11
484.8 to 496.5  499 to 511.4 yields 1.05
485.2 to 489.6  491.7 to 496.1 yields 1.11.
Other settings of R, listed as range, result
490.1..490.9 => 8.59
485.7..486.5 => 7.34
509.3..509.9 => 8.44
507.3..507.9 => 7.95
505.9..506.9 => 8.44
